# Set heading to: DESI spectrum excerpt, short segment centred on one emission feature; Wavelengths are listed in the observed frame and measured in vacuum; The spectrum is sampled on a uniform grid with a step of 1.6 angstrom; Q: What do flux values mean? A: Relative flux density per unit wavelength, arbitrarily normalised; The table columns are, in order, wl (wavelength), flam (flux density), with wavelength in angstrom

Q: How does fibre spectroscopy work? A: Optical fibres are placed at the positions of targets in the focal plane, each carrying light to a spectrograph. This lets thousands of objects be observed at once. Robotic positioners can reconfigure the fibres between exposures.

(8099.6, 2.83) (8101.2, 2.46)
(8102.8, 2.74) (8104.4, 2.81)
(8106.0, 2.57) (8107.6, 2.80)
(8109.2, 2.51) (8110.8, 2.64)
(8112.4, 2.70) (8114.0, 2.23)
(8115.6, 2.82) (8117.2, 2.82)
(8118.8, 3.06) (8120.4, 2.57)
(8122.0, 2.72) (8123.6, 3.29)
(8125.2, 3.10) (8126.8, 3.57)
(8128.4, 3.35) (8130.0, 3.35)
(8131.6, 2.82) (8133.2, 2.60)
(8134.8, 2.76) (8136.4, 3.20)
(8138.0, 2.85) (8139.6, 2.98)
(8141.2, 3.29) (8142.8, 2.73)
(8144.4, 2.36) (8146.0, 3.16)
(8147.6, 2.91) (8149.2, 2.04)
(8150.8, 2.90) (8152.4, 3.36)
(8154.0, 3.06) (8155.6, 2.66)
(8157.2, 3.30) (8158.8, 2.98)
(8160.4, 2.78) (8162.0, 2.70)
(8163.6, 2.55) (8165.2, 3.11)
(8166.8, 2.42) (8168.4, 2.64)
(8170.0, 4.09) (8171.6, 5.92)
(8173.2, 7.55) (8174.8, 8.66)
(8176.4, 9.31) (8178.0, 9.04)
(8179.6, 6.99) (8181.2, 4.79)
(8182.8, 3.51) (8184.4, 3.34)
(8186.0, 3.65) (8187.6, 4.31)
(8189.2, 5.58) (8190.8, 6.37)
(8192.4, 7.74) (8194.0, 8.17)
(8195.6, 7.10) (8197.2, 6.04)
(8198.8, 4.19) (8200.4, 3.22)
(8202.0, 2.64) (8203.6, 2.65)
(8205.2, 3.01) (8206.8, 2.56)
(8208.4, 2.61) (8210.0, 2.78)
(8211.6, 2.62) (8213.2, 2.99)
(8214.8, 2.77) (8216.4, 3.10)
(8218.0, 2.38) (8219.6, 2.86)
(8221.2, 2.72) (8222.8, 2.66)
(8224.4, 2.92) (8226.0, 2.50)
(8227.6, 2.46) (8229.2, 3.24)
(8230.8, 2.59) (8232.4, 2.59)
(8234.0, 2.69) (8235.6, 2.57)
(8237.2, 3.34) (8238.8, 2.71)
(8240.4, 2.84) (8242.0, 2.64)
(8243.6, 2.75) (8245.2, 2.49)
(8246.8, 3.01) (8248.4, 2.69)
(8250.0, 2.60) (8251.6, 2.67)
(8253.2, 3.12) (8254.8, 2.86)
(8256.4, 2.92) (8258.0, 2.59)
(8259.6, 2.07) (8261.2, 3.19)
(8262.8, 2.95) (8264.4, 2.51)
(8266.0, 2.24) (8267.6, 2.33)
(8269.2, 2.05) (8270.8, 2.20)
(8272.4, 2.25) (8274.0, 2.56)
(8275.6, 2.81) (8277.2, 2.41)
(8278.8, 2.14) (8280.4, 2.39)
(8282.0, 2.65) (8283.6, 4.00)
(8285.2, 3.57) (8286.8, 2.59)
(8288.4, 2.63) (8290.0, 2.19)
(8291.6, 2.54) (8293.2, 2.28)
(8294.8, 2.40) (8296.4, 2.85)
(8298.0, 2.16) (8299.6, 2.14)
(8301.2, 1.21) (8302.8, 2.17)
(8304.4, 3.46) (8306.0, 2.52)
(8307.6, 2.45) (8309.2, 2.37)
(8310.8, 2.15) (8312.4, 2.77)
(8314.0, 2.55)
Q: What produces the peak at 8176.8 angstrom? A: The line [S II]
